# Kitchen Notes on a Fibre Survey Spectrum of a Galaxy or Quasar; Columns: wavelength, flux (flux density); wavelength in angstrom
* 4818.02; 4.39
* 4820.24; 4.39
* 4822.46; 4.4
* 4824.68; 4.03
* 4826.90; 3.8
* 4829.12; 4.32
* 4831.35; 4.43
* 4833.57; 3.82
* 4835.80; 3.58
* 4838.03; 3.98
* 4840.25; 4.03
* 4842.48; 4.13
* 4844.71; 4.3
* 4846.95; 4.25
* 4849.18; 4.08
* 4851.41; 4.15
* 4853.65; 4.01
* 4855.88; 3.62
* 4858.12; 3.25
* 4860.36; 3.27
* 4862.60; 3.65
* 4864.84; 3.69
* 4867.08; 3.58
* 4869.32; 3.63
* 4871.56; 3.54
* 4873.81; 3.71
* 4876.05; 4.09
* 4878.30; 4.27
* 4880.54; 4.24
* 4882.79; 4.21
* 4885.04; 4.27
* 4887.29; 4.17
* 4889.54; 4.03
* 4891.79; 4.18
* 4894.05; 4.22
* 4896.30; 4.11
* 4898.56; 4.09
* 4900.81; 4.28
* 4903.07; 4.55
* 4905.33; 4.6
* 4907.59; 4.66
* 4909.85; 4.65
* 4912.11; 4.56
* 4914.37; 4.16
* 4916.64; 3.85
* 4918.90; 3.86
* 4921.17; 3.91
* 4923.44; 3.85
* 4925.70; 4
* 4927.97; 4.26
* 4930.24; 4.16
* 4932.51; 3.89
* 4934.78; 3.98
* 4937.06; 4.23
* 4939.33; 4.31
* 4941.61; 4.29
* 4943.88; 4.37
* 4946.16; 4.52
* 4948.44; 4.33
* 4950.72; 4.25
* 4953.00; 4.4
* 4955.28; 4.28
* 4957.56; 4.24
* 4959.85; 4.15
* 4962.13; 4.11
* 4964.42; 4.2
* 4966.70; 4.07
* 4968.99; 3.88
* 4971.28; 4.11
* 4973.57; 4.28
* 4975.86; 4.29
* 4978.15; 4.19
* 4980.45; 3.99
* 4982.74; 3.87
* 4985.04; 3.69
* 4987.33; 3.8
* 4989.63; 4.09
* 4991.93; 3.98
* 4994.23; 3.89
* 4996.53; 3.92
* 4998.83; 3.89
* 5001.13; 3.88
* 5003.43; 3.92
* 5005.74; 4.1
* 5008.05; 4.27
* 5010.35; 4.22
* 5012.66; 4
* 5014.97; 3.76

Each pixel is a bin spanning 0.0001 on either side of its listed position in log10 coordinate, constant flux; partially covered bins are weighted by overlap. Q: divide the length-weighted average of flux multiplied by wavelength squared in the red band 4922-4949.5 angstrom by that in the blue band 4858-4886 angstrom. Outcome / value 1.1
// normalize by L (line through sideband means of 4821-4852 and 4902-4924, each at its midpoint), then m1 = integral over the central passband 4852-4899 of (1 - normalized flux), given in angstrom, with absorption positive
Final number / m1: 3.3 angstrom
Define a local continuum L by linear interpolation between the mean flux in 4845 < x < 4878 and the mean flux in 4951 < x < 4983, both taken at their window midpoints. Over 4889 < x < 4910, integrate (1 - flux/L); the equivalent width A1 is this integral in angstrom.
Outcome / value -2.23 angstrom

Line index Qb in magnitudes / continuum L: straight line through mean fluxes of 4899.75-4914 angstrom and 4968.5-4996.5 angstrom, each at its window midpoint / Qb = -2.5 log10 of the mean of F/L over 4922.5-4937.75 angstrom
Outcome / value 0.08 mag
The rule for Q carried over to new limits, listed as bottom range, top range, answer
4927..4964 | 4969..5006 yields 0.96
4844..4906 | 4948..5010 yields 1.06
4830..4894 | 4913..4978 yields 1.09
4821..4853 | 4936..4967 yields 1.09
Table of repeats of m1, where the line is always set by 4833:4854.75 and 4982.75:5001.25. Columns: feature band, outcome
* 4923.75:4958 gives -2.46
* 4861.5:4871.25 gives 0.94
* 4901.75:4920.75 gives -1.78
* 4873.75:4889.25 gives -0.62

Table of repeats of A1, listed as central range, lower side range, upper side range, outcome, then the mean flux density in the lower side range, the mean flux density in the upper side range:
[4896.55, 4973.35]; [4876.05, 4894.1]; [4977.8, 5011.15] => -2.3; 4.19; 3.97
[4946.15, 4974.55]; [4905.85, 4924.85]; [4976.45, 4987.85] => -1.3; 4.2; 3.93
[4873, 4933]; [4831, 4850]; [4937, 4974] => -0.5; 4.05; 4.24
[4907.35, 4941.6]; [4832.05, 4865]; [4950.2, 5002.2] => -1.4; 3.87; 4.06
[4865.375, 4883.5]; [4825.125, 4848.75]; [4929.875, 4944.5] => 0.9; 4.06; 4.17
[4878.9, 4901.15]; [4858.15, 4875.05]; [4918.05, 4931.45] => -2.6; 3.56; 4.01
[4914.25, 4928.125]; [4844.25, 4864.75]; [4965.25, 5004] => -0.2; 3.82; 3.99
